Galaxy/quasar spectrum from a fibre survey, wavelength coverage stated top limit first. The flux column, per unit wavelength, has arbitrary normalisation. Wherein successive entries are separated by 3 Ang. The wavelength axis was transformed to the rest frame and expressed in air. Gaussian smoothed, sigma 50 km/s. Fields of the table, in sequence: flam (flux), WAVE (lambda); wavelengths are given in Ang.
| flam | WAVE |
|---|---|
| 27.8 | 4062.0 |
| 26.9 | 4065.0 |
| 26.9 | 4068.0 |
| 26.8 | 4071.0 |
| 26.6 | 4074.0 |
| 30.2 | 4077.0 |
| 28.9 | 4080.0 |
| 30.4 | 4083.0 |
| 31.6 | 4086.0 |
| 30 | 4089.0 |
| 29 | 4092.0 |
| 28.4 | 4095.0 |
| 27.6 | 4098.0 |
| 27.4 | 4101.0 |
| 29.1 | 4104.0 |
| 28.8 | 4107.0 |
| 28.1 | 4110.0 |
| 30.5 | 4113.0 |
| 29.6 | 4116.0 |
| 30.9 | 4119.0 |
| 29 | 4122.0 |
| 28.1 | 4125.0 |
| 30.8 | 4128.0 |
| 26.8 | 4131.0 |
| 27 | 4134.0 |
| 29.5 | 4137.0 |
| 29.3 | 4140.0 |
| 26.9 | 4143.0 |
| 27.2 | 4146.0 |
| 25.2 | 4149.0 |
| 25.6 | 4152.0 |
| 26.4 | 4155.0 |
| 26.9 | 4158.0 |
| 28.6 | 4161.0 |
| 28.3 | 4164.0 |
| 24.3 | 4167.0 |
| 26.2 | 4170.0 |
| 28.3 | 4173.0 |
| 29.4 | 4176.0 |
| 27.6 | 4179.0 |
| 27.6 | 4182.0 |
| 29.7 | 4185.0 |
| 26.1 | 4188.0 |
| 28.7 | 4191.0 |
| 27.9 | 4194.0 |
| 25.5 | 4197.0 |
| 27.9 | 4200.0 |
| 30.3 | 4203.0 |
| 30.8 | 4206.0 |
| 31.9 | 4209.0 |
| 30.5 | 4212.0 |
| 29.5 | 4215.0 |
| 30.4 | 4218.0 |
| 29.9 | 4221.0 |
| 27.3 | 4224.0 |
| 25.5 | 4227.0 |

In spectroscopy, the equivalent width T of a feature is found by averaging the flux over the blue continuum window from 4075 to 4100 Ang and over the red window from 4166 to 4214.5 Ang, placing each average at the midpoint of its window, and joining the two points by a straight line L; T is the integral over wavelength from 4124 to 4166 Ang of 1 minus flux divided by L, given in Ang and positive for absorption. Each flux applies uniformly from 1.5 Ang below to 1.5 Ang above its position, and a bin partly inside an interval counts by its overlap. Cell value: 1.8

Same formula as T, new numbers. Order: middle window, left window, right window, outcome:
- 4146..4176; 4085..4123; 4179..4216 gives 2.2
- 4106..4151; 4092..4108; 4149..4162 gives -1.7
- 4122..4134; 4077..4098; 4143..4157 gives -0.4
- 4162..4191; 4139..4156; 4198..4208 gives 0.6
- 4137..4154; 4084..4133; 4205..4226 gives 1.3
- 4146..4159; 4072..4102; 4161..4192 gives 0.9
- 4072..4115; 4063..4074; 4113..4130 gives -1.3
